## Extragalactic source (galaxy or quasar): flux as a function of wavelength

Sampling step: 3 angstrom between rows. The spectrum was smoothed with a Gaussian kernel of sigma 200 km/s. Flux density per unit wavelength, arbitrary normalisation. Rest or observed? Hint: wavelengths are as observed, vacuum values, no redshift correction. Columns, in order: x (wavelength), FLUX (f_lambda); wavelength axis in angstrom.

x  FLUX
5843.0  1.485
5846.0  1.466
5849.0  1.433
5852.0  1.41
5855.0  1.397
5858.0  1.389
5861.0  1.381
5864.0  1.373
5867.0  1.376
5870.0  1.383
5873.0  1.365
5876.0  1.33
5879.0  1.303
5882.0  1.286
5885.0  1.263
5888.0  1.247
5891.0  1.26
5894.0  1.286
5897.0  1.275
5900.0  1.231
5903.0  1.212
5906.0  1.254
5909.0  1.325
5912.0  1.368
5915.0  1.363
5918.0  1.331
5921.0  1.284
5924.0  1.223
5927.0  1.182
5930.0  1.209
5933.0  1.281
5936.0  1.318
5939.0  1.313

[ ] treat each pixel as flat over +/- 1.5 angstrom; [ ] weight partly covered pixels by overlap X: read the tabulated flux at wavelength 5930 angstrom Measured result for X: 1.209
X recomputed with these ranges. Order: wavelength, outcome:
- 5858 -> 1.389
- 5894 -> 1.286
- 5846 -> 1.466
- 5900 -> 1.231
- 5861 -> 1.381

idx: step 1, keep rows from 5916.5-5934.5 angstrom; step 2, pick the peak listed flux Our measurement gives 1.331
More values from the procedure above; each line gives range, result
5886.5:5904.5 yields 1.286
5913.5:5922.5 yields 1.363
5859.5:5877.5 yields 1.383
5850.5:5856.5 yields 1.41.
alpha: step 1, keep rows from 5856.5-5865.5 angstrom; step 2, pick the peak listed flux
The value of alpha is 1.389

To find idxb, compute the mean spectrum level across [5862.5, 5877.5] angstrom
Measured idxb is 1.37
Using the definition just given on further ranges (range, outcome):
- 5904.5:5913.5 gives 1.32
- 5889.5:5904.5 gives 1.25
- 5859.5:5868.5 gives 1.38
